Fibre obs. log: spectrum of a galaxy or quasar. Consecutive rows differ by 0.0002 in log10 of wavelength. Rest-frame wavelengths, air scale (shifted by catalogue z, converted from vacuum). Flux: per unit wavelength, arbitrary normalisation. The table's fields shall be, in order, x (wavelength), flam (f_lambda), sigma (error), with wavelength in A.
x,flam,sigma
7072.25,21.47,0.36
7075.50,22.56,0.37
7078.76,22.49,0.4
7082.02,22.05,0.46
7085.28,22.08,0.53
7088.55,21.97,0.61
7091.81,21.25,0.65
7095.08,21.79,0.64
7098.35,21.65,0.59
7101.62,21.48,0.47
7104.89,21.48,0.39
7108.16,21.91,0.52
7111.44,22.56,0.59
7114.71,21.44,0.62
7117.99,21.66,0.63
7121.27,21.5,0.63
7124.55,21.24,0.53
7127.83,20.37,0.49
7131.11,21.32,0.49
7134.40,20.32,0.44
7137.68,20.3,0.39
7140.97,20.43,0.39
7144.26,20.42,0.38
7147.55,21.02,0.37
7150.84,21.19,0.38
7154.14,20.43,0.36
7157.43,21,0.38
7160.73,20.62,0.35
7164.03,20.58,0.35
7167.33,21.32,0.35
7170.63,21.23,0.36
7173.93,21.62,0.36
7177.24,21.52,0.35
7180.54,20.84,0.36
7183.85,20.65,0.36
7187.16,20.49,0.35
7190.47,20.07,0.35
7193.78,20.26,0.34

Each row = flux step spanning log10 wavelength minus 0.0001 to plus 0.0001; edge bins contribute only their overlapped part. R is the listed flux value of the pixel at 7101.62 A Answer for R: 21.48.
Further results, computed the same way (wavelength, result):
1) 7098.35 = 21.65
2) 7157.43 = 21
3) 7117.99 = 21.66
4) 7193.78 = 20.26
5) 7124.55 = 21.24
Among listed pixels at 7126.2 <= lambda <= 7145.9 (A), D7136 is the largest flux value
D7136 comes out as 21.32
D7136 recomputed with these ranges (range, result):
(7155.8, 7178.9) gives 21.62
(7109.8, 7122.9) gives 22.56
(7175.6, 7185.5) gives 21.52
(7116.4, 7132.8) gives 21.66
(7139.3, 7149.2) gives 21.02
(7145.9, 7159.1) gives 21.19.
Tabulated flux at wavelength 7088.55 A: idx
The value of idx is 21.97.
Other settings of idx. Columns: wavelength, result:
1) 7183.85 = 20.65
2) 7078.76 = 22.49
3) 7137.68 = 20.3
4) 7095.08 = 21.79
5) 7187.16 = 20.49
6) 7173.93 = 21.62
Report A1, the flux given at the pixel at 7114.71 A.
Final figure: 21.44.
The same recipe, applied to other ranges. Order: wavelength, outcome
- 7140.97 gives 20.43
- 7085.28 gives 22.08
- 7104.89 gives 21.48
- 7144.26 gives 20.42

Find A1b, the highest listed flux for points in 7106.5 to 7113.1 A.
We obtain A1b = 22.56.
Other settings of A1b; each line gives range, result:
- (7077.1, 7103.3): 22.49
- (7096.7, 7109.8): 21.91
